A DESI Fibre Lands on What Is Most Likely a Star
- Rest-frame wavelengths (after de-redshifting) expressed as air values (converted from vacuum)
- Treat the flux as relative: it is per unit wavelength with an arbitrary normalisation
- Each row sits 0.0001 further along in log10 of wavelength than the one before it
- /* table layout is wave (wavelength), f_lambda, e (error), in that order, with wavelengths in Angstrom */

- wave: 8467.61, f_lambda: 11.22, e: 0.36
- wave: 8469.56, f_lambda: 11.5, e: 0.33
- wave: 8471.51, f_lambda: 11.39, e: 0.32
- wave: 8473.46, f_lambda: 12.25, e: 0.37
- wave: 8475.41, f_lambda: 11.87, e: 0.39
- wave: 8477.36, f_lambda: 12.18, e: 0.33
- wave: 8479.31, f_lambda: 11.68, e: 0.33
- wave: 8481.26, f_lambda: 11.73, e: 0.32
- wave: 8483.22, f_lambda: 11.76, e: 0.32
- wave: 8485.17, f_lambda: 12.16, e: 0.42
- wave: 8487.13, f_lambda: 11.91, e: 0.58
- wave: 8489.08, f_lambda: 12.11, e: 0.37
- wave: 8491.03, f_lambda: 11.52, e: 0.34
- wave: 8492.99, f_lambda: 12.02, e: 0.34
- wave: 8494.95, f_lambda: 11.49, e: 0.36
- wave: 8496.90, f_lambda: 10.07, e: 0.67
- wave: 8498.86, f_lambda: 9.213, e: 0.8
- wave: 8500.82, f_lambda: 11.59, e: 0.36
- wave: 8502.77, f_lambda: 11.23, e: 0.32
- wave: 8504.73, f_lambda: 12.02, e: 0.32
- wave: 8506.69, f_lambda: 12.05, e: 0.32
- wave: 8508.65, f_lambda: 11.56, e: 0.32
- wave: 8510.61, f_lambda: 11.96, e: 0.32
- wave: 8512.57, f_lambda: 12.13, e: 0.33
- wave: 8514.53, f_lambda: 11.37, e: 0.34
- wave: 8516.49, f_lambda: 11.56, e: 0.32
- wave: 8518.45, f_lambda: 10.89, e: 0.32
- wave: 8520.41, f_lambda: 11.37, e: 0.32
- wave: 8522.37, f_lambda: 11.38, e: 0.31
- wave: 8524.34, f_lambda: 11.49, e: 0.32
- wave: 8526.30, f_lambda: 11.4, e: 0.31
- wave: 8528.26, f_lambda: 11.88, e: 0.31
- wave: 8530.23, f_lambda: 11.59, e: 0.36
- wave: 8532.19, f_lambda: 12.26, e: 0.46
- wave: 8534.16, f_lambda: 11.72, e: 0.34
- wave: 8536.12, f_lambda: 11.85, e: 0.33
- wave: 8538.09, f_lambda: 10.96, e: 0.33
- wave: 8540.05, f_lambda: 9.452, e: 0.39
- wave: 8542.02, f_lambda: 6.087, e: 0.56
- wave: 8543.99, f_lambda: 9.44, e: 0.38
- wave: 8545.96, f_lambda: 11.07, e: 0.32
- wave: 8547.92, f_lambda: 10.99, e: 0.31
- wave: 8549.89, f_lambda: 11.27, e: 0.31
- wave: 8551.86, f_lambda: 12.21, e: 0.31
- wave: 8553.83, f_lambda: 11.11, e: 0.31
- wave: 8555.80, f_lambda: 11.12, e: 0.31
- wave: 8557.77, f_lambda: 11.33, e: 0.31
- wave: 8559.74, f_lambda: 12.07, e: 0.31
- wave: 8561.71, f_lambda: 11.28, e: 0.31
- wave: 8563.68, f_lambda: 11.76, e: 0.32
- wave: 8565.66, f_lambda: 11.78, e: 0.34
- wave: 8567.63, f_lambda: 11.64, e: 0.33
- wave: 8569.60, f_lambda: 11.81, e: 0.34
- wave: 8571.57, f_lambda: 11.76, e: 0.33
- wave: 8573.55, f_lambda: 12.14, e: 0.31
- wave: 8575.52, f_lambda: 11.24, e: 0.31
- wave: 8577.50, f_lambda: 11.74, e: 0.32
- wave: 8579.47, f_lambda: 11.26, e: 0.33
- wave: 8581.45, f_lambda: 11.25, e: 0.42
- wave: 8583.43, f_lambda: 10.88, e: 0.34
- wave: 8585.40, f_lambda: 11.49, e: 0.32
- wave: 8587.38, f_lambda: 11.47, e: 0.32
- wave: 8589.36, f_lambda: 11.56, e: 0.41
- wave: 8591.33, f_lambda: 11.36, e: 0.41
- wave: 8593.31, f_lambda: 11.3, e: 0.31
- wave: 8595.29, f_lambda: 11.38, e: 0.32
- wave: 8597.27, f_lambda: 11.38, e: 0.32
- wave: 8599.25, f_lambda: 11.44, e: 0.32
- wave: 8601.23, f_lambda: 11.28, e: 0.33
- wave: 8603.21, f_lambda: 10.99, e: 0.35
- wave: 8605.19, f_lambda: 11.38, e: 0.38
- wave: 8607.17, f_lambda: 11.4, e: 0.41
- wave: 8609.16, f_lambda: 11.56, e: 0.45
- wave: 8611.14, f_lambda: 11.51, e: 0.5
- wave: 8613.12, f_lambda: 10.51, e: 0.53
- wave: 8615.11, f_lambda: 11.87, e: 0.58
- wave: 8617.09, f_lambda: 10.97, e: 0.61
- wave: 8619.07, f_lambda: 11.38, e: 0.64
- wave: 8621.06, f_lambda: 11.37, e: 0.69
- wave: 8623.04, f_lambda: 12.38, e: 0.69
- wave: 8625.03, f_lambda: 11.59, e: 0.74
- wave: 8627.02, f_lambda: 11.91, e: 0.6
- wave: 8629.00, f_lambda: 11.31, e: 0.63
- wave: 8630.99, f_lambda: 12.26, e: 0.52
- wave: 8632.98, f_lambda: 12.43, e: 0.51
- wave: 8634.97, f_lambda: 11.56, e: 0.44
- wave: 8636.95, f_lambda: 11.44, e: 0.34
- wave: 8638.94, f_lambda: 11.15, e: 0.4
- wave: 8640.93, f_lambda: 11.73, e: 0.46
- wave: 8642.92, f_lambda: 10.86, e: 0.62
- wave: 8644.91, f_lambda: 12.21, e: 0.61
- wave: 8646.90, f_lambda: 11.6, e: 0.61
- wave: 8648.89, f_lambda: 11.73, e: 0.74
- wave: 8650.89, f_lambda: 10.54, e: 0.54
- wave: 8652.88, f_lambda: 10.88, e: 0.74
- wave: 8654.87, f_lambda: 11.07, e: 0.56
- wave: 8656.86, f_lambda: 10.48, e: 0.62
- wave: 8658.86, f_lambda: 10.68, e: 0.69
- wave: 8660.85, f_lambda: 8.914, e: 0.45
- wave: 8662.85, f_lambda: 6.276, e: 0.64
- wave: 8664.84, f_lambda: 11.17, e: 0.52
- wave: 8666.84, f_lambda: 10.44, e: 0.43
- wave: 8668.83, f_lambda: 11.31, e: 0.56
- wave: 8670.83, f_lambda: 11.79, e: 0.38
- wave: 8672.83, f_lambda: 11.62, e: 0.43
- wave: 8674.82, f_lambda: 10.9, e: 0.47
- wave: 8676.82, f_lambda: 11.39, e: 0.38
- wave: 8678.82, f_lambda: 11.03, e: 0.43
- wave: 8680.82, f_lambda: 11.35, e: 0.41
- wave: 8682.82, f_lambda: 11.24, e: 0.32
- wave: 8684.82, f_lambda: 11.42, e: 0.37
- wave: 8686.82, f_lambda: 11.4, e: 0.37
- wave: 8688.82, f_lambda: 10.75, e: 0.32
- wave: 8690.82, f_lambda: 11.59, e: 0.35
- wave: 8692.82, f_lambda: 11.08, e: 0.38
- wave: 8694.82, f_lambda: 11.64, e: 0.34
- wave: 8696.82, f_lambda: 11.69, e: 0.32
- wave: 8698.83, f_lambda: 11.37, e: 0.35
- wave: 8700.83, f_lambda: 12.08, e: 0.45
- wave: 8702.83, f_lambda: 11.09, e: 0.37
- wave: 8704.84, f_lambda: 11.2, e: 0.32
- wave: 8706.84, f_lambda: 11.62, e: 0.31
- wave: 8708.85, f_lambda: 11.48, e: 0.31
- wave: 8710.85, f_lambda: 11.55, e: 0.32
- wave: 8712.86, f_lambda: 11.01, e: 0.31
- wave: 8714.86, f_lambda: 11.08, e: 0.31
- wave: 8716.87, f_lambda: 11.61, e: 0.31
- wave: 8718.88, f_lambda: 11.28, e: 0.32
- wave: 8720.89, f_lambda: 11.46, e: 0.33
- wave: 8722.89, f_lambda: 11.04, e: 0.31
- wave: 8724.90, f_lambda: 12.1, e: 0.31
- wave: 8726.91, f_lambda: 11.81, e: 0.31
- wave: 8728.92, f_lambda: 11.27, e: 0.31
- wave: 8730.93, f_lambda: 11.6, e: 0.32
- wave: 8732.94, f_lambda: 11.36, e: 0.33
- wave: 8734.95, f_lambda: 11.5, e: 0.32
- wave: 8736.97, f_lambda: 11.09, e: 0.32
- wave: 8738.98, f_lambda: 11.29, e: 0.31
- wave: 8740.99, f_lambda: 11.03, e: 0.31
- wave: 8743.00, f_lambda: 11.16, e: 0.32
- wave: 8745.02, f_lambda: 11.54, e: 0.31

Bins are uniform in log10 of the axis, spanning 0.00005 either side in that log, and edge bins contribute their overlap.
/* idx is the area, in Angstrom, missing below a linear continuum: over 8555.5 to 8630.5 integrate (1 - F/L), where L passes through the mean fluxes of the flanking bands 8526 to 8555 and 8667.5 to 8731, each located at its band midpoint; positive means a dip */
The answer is -2.93 Angstrom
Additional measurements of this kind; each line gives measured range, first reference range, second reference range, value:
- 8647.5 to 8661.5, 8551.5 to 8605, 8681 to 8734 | 0.93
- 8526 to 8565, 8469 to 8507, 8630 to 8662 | 1.36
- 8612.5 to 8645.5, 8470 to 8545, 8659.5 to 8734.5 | -1.07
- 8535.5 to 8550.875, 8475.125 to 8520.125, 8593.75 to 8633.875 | 1.92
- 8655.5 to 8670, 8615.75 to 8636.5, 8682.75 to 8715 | 2.01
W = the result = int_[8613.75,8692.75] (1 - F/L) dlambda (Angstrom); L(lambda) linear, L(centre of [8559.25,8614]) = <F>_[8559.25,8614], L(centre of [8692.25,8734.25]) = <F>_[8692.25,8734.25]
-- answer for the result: 1.9 Angstrom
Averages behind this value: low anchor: 11.4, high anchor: 11.5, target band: 11.2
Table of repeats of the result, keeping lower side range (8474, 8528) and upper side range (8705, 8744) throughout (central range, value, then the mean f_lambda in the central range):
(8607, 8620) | 0.2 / 11.3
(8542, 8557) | 1.1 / 10.7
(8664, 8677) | 0.2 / 11.2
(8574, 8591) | 0.2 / 11.4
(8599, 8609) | 0.1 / 11.3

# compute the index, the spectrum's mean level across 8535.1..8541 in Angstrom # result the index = 10.8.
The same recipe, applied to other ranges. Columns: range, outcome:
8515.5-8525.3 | 11.3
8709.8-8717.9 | 11.3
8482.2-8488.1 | 11.9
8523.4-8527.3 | 11.5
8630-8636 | 12.1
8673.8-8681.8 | 11.2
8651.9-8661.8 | 10.4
